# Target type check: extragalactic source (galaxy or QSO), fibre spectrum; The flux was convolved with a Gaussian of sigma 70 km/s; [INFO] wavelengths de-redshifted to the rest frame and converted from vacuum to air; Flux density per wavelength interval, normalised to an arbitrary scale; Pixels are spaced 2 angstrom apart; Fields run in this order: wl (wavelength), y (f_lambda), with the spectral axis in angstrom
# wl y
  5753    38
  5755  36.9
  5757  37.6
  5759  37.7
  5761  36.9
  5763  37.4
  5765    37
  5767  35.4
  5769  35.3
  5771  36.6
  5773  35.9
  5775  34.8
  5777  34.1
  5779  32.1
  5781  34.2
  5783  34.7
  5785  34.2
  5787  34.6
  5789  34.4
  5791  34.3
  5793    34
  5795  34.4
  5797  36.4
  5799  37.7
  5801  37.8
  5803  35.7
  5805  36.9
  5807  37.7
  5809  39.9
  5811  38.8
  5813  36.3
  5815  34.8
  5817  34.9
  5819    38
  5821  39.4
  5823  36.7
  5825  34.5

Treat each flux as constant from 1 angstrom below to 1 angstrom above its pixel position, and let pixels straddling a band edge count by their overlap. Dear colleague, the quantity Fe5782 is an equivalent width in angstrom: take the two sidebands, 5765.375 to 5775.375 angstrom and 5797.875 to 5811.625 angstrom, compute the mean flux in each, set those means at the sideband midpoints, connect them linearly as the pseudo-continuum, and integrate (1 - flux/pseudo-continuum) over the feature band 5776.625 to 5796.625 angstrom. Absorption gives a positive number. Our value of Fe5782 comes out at 1.4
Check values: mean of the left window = 35.7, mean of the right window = 37.7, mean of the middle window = 34.2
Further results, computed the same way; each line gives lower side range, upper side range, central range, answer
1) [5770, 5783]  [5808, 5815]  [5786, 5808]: 0.42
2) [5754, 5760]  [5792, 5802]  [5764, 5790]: 1.32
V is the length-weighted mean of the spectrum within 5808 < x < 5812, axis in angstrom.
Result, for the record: 39.3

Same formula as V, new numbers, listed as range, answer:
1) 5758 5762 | 37.3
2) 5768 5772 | 36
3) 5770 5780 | 34.7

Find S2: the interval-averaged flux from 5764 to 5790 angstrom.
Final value 34.9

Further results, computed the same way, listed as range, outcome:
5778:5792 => 34.1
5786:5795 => 34.3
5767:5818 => 35.6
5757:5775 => 36.5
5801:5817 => 37.1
